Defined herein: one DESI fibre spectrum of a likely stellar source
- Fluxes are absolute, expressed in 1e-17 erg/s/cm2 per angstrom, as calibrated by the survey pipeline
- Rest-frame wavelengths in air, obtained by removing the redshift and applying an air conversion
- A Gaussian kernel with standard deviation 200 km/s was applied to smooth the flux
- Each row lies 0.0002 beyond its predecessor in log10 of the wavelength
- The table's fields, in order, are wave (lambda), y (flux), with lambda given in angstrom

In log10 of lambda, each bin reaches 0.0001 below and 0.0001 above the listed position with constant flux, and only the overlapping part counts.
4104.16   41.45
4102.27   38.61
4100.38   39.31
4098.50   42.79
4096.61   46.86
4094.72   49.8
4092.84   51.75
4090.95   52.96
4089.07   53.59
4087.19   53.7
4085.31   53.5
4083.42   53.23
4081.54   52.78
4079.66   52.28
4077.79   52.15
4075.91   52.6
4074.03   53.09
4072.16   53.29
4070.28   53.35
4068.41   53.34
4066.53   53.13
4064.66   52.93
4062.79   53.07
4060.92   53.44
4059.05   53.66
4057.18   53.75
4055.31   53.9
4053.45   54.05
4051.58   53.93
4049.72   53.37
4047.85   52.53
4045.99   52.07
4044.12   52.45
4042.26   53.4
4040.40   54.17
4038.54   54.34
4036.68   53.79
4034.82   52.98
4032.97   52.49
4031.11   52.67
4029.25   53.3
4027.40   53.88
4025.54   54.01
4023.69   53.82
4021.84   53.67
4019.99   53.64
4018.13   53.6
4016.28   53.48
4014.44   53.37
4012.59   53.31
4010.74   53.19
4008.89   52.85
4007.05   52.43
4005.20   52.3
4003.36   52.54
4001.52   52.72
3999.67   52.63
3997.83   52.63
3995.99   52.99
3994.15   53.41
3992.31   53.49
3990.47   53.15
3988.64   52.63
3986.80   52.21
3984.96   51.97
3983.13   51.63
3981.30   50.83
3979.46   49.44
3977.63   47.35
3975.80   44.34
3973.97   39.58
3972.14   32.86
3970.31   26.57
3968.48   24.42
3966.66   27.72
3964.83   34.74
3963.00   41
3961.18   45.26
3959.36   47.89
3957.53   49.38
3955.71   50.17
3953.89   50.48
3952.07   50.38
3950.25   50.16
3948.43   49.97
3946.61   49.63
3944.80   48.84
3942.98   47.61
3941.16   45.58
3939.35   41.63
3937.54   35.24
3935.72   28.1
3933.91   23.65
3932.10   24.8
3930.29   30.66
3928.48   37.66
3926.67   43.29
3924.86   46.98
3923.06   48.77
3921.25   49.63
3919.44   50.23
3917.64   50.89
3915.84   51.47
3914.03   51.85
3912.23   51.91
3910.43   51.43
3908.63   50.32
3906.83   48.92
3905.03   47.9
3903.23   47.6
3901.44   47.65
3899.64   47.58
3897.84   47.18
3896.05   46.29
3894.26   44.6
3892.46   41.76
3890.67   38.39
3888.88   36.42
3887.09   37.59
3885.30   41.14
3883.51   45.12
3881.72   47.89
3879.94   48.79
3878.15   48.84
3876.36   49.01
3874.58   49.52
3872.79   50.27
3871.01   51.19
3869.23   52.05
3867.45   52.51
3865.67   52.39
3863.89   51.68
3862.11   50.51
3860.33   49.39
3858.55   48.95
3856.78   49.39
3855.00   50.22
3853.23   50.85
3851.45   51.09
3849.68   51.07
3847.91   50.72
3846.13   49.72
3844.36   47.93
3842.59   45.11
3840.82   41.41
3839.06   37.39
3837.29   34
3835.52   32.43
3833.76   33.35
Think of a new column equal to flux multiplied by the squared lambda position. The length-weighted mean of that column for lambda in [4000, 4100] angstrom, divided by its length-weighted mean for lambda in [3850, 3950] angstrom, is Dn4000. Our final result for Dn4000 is 1.2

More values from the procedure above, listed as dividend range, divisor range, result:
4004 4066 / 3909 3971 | 1.30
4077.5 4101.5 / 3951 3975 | 1.33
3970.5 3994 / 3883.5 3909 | 1.12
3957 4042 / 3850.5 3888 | 1.08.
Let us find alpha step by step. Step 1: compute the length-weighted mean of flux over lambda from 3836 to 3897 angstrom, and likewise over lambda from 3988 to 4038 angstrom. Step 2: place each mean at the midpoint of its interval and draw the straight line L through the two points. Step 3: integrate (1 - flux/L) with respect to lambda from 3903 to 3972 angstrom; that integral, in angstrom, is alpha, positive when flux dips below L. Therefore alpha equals 8.96 angstrom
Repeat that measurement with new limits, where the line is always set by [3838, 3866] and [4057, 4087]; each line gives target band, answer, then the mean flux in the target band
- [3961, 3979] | 5.2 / 36.4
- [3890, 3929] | 1.7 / 47.5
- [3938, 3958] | 0.9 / 48.2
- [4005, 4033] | -0.7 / 53.3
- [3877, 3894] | 2.1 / 43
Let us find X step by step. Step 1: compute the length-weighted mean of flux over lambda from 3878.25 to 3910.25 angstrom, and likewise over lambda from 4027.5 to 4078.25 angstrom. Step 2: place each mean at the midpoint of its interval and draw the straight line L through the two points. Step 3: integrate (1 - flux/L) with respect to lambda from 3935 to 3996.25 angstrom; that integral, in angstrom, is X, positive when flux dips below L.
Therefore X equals 4.87 angstrom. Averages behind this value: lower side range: 45.3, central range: 45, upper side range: 53.3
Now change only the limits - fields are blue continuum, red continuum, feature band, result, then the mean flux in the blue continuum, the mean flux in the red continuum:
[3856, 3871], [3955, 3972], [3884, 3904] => 1.6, 50.9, 38.2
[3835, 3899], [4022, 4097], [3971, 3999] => 0.8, 46.5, 53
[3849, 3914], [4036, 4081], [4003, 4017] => -0.3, 48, 53.2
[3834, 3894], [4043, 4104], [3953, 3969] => 2.3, 46.3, 51.5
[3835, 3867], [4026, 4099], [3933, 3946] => 2.8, 47.1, 52.7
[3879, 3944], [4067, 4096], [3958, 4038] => -0.9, 43.8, 52.7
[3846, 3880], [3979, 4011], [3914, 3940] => 5.5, 50.4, 52.4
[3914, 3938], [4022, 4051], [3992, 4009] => -1.2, 40.6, 53.3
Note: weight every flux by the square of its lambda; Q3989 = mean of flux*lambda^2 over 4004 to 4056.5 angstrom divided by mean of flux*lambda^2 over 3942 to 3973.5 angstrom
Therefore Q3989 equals 1.30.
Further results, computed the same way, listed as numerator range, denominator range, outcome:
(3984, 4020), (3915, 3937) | 1.36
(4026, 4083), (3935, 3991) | 1.26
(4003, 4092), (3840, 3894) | 1.22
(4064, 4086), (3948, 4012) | 1.17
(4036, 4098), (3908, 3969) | 1.29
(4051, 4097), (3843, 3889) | 1.20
